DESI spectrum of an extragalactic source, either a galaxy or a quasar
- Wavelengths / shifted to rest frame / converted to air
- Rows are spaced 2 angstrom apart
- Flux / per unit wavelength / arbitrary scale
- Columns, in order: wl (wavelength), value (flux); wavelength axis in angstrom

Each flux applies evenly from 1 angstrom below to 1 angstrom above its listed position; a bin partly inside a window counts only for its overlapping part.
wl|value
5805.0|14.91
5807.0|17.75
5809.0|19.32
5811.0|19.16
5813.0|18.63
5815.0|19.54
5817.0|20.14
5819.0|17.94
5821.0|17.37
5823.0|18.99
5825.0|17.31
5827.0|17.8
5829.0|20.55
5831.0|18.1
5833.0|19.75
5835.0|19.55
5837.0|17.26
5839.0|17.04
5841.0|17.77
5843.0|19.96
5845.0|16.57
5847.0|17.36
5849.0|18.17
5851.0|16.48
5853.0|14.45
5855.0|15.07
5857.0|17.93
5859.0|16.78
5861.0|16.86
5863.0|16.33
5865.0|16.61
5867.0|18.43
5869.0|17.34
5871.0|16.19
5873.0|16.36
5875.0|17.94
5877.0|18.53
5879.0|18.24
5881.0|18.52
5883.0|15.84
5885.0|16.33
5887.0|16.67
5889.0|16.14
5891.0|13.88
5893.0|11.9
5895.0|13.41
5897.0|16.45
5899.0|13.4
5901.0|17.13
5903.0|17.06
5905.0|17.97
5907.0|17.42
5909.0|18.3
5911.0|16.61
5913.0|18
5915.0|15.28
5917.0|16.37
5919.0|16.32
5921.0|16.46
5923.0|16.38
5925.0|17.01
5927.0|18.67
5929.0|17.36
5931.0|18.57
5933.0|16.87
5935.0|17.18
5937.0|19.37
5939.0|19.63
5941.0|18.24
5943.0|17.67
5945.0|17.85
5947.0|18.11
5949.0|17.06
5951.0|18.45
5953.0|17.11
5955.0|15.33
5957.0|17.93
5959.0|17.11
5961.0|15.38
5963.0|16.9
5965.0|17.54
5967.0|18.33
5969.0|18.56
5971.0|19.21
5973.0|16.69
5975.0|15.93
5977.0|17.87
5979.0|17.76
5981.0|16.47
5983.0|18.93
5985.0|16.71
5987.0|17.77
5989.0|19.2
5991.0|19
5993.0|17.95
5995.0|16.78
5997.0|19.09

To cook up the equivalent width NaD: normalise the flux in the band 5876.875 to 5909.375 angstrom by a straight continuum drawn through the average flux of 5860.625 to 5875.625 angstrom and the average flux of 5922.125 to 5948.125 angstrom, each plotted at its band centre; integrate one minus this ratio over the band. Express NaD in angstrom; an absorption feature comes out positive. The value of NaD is 2.1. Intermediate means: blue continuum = 17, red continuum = 17.9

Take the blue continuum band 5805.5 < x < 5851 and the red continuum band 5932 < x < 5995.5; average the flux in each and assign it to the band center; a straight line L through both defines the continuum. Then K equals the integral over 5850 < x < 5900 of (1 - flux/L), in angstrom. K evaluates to 5.2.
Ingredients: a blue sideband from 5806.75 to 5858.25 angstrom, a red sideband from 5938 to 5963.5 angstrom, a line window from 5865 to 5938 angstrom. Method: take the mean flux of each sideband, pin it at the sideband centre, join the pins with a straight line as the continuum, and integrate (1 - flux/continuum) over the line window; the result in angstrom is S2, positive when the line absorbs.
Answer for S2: 3.9 angstrom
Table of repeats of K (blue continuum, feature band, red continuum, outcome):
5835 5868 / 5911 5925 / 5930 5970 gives 0.8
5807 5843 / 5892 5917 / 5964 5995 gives 2.9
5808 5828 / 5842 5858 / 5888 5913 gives 0.5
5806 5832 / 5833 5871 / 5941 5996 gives 2.4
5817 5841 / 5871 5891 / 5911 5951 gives 1.1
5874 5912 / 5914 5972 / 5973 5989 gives -1.6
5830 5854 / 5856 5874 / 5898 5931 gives 0.5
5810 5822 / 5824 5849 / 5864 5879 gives 0.0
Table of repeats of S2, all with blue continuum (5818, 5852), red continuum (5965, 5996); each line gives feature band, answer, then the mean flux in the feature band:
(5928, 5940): -0.18 angstrom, 18.2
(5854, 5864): 0.81 angstrom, 16.6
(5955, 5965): 0.61 angstrom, 16.8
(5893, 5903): 1.67 angstrom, 15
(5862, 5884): 0.89 angstrom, 17.3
